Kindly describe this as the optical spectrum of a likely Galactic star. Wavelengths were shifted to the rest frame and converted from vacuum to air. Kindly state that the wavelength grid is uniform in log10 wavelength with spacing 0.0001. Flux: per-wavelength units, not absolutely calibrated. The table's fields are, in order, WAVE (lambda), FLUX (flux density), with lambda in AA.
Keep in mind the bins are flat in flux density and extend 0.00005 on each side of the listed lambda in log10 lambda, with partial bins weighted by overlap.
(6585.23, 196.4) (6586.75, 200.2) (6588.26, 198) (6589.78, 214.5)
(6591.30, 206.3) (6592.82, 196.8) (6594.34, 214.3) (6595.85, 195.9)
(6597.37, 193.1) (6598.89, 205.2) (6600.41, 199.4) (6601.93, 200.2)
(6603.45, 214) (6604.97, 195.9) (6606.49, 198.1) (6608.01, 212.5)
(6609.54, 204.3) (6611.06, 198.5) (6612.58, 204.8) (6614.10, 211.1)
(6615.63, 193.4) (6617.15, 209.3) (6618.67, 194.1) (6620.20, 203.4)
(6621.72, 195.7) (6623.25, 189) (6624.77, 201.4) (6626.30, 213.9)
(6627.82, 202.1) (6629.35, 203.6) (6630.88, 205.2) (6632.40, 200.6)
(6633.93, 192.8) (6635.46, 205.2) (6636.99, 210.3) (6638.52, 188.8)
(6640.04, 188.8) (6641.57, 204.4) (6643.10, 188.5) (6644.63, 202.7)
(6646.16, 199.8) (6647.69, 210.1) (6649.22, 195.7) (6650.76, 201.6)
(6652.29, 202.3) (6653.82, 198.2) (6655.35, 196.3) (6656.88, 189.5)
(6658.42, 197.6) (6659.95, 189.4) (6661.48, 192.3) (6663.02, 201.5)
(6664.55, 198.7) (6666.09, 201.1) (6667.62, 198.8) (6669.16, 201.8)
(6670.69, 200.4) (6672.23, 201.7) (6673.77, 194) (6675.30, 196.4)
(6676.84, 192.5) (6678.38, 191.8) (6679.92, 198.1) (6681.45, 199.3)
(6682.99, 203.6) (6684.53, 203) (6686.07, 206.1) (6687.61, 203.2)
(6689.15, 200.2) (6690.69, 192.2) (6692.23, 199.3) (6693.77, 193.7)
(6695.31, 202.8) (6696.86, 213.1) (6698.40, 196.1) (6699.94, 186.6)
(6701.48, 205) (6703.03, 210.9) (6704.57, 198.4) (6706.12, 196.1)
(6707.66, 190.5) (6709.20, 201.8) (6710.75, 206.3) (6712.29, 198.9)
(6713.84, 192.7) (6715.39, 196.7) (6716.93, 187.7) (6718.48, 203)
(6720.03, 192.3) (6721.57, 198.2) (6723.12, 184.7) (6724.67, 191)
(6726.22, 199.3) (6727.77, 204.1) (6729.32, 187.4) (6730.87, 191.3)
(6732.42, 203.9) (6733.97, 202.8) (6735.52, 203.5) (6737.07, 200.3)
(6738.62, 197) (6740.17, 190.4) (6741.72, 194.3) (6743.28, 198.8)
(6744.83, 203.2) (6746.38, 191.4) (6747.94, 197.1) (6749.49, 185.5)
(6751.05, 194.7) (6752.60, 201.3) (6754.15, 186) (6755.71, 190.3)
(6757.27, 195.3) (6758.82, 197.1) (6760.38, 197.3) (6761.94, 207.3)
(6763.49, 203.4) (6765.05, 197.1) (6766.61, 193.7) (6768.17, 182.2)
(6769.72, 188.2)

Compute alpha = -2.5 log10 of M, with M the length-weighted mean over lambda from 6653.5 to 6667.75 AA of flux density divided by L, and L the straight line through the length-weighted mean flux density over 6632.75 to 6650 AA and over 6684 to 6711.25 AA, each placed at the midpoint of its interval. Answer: 0.02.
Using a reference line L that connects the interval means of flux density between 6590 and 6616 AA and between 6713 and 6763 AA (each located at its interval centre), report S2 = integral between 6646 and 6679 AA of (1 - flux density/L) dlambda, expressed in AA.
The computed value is 0.3 AA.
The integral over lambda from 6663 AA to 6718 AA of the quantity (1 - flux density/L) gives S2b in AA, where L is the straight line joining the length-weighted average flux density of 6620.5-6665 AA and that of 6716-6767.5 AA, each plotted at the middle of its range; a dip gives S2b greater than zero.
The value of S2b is -0.4 AA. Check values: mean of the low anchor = 199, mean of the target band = 199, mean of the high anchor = 196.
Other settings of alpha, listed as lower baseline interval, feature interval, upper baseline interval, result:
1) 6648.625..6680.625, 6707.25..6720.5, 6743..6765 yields 0.00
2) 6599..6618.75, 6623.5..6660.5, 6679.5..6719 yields 0.01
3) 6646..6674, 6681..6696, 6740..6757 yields -0.02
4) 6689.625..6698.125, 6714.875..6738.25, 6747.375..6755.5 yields 0.00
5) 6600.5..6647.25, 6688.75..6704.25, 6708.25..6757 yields -0.01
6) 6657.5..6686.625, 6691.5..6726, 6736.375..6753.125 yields 0.00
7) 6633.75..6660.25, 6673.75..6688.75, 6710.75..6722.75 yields -0.01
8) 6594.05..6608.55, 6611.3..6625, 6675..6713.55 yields 0.01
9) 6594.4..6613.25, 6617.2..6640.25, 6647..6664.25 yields 0.00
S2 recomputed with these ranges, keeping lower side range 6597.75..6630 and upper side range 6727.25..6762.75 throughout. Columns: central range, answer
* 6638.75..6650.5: 0.2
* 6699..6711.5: -0.1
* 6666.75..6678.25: 0.1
